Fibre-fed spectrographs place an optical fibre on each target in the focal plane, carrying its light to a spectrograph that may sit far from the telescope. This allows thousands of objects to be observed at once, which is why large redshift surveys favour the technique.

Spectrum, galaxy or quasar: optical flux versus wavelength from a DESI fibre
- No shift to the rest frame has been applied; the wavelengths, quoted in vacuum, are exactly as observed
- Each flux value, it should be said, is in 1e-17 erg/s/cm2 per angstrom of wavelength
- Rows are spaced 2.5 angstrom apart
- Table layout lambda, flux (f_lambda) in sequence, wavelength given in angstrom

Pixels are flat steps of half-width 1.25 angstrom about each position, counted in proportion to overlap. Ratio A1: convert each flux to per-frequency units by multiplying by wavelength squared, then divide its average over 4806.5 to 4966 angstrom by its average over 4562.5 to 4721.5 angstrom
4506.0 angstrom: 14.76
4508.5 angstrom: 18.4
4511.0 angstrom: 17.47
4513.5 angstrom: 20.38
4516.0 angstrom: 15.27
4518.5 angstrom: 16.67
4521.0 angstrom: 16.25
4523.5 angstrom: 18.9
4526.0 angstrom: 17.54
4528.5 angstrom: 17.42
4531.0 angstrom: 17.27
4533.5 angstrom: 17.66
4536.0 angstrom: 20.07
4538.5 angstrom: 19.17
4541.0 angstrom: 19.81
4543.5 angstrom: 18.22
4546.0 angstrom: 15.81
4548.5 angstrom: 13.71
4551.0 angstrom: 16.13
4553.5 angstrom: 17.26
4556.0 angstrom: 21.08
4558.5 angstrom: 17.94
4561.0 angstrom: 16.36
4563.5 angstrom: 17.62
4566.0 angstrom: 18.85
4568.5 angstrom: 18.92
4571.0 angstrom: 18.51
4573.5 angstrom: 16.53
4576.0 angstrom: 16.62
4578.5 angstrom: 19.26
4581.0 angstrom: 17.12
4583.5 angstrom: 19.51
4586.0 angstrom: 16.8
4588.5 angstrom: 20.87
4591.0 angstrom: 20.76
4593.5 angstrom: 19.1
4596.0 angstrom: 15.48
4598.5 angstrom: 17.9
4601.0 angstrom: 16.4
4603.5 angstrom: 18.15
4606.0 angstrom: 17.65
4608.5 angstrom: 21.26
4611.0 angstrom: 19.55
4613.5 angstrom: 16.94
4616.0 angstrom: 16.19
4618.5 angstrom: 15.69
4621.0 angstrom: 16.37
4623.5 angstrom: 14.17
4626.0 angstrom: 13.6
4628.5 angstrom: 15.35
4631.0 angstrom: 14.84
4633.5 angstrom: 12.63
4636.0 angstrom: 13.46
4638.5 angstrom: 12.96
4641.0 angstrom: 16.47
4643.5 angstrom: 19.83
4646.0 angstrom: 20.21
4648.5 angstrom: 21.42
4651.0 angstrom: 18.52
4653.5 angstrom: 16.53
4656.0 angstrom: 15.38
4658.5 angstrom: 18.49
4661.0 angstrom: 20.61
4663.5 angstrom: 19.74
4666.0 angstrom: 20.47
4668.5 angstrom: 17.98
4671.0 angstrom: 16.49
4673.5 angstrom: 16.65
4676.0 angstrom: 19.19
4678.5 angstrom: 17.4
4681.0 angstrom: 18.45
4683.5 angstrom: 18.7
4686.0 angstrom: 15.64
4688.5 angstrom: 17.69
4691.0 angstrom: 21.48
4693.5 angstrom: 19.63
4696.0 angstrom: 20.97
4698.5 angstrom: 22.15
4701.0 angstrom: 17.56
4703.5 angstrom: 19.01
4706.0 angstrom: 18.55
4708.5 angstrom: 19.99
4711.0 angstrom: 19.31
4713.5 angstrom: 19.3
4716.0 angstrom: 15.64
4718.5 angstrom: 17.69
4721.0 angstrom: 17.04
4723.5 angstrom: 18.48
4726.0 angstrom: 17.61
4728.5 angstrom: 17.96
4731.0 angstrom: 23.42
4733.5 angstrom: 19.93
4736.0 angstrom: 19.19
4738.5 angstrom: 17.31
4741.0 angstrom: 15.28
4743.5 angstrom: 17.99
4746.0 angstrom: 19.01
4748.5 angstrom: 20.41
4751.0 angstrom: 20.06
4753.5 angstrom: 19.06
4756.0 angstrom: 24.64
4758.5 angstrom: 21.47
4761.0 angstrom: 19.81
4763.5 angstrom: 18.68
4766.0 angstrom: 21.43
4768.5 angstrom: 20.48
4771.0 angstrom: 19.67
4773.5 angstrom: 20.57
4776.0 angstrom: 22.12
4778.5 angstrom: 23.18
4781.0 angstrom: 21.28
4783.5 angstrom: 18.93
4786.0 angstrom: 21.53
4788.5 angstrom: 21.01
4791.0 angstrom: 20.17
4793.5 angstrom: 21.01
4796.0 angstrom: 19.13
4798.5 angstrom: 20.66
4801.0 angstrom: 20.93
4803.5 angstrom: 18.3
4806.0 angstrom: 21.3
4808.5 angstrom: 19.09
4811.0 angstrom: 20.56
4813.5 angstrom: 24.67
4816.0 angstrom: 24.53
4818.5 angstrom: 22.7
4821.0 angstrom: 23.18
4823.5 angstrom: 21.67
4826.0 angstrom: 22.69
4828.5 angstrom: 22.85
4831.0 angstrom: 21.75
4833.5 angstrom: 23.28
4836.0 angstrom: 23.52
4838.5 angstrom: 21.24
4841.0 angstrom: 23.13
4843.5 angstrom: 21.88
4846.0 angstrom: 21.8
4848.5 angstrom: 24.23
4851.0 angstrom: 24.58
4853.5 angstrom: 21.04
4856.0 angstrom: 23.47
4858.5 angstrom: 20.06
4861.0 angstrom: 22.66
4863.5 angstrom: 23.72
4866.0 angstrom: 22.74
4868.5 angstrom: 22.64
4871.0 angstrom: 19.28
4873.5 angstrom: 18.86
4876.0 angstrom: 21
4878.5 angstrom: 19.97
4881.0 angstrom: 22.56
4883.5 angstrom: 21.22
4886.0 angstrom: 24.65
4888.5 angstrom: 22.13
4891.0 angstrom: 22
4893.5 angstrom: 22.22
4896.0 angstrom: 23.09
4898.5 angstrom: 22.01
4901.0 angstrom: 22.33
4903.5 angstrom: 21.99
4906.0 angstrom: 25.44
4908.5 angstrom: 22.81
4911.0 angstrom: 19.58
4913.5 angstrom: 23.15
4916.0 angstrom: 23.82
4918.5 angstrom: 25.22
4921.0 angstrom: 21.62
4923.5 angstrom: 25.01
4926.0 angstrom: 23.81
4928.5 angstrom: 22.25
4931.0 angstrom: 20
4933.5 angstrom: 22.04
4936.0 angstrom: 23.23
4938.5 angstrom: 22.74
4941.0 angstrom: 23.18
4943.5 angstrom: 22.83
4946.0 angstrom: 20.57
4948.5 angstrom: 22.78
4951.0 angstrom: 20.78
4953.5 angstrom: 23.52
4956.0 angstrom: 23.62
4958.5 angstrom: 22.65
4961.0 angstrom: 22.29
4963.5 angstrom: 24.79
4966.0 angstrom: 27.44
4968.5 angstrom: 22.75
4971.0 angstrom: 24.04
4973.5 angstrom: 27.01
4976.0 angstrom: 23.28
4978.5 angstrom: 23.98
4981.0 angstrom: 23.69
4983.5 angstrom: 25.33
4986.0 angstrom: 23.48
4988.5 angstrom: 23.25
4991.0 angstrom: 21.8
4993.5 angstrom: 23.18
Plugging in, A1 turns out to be 1.4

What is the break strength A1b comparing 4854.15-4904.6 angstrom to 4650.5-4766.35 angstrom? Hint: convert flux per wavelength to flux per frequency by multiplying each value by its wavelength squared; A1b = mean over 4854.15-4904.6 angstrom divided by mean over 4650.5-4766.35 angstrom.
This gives 1.25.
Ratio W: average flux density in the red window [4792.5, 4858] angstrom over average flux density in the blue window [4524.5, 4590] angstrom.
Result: 1.23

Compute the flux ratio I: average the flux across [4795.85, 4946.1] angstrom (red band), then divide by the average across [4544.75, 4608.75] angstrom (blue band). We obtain 1.25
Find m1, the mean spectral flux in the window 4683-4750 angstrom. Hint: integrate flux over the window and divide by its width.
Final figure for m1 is 18.8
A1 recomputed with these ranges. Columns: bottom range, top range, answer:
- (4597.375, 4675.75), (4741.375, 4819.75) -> 1.28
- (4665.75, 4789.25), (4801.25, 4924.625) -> 1.22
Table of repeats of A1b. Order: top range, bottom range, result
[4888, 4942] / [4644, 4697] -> 1.35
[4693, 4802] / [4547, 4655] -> 1.22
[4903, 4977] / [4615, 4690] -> 1.53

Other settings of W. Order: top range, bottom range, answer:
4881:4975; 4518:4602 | 1.29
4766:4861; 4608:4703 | 1.23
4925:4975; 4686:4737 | 1.21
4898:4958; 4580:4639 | 1.35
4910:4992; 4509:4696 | 1.31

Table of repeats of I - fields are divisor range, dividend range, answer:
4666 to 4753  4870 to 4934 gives 1.19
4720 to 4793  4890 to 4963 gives 1.14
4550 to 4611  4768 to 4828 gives 1.17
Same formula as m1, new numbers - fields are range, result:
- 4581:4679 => 17.5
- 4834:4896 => 22.1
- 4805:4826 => 22.3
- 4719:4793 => 19.9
